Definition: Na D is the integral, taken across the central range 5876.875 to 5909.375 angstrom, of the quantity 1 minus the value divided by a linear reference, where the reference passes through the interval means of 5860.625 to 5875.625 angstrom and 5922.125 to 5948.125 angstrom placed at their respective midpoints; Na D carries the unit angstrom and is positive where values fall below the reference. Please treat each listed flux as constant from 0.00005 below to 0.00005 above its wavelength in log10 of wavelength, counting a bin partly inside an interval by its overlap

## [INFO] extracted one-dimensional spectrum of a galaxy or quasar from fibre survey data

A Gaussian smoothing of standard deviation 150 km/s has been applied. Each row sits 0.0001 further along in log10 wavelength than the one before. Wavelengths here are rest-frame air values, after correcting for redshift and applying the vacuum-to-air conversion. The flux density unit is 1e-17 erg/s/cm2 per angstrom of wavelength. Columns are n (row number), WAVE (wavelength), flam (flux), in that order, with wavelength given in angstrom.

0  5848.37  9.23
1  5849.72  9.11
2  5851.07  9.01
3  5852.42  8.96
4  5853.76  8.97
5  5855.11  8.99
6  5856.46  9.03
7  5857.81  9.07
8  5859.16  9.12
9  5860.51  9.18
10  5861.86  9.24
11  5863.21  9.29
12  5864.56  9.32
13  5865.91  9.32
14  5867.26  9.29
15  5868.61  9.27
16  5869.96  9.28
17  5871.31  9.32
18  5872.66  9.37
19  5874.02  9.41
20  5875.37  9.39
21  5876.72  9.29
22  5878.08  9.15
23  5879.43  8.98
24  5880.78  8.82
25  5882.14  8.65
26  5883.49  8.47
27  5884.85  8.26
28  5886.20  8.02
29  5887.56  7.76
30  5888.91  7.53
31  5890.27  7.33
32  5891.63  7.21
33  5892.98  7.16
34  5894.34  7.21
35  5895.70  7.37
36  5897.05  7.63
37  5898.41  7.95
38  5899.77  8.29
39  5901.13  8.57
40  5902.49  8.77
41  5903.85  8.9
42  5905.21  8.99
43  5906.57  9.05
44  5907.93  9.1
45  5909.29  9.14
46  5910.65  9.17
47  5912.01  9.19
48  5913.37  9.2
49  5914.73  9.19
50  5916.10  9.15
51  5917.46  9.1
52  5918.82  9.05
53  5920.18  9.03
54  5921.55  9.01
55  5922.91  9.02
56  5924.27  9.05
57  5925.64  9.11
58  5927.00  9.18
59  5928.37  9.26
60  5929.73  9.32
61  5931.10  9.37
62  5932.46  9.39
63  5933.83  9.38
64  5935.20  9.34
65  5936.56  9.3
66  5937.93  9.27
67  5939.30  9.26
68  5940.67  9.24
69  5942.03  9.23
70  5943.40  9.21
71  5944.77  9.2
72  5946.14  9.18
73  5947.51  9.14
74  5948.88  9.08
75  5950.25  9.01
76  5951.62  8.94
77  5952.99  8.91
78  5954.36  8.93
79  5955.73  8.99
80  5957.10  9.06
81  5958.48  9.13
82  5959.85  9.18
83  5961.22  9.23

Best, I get 3.6 angstrom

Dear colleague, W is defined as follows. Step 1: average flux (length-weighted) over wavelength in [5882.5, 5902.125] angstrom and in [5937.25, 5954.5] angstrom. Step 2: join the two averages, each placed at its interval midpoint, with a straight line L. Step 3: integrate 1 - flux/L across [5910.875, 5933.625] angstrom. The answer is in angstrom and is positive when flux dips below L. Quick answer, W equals -1.7 angstrom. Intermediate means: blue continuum 7.8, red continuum 9.13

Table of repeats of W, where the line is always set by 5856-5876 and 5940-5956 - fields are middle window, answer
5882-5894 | 1.89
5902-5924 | 0.23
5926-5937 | -0.22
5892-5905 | 1.69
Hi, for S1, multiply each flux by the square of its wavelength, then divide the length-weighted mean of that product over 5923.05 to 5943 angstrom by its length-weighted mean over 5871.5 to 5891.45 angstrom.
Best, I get 1.1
